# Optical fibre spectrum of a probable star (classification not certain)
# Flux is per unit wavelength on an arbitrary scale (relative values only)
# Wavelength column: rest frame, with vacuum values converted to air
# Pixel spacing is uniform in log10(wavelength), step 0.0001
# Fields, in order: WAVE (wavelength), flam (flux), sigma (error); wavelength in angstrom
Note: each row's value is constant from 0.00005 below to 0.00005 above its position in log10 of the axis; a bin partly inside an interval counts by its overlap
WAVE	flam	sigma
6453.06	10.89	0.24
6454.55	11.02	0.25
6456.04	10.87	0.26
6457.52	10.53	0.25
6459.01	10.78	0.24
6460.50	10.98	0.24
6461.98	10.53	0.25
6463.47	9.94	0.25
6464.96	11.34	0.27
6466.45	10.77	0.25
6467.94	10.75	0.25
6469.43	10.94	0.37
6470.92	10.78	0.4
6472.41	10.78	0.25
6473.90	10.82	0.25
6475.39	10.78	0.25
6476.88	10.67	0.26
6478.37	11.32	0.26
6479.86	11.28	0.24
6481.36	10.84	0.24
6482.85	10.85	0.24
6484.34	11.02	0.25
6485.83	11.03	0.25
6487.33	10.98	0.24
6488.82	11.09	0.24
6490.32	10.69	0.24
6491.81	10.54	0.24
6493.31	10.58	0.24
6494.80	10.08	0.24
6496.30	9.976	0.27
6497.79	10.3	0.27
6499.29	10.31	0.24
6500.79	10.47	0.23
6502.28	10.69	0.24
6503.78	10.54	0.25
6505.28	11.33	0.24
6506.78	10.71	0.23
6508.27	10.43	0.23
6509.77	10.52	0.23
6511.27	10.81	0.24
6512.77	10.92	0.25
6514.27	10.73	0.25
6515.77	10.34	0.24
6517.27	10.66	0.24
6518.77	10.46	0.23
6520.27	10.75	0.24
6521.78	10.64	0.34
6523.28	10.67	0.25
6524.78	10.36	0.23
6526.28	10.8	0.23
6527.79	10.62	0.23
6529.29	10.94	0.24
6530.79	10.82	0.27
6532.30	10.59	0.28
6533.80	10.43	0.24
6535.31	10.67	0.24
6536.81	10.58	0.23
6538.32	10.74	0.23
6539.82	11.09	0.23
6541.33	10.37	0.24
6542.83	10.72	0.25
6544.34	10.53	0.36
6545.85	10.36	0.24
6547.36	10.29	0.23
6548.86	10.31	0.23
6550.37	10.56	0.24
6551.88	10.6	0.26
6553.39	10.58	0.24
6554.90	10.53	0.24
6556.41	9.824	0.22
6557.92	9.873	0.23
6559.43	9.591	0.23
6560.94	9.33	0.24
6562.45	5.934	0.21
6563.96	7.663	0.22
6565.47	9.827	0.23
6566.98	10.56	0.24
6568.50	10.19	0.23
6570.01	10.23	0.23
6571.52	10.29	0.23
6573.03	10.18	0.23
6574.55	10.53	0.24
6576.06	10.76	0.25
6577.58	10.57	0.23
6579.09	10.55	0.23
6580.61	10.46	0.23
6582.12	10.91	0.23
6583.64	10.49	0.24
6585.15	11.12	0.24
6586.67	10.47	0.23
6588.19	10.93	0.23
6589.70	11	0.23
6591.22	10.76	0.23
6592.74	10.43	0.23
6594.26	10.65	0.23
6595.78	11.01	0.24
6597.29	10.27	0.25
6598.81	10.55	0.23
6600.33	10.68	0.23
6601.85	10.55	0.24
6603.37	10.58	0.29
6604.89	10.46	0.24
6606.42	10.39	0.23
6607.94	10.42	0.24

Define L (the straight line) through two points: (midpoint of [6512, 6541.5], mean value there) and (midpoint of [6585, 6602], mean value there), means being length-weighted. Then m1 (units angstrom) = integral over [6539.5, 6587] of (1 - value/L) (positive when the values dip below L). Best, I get 2.33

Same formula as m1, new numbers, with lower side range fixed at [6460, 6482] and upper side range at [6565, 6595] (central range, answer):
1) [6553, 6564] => 1.4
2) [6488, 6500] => 0.4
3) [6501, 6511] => 0.0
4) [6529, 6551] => 0.1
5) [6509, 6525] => 0.1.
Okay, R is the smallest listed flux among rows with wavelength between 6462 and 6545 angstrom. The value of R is 9.94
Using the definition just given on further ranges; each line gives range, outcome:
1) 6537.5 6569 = 5.934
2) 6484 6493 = 10.54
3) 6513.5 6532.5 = 10.34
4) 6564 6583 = 9.827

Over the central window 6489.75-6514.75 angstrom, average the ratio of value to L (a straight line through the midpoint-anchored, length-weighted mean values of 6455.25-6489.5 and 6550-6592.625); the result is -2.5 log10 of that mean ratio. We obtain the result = 0.01 mag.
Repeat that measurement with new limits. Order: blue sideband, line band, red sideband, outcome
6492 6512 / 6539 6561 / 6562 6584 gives -0.018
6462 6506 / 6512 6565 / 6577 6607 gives 0.043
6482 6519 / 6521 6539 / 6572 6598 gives 0.000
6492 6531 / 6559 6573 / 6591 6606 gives 0.136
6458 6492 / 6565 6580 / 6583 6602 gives 0.035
